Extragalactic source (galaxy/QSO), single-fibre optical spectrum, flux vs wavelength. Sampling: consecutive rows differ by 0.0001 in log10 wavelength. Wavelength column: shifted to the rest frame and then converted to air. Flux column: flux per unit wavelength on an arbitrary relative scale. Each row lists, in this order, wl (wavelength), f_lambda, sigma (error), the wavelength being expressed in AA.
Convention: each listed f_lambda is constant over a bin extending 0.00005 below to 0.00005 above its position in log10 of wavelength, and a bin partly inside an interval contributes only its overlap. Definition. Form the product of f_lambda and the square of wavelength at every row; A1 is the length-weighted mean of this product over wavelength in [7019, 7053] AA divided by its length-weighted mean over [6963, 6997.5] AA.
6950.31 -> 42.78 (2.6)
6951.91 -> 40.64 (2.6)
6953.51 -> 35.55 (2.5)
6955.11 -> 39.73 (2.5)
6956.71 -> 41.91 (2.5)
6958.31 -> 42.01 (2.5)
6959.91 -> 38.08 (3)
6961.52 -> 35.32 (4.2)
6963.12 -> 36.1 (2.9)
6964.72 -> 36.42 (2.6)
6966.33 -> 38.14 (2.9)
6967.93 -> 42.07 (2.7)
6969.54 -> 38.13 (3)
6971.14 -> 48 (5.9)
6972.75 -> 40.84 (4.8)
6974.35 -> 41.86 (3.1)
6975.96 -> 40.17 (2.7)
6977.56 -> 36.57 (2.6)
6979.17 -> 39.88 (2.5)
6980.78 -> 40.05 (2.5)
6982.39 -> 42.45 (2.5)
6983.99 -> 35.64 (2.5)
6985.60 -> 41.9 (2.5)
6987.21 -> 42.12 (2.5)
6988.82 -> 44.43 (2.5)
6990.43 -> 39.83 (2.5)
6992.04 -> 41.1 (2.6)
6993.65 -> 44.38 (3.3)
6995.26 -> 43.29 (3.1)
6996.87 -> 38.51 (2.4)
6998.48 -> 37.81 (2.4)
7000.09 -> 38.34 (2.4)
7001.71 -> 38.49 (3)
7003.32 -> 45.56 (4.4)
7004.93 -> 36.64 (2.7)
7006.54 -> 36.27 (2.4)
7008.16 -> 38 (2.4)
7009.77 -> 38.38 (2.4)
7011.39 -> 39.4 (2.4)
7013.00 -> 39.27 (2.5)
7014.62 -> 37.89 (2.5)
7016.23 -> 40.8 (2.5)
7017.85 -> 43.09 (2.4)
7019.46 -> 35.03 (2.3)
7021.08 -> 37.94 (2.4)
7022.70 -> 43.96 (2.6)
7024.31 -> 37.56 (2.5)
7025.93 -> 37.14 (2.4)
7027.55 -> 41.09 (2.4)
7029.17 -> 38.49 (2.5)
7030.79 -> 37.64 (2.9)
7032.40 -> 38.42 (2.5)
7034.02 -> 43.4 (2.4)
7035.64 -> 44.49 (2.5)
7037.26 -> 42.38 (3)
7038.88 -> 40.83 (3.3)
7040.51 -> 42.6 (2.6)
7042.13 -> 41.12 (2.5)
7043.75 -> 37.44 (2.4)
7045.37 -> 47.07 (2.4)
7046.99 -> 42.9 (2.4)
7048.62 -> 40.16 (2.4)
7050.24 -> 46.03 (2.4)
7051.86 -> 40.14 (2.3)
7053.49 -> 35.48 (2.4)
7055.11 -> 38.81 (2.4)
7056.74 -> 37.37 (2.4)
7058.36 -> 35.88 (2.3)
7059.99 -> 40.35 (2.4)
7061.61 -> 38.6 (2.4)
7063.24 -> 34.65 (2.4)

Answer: 1.0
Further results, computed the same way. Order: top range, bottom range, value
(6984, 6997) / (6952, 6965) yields 1.10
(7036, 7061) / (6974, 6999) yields 1.02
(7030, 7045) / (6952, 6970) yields 1.09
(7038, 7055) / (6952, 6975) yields 1.07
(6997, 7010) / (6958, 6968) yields 1.03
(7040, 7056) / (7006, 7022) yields 1.07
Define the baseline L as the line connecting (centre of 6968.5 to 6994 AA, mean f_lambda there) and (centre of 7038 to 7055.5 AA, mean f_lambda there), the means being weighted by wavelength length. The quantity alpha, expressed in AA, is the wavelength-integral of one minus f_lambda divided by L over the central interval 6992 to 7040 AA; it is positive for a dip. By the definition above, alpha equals 1.5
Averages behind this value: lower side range 41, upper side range 41.2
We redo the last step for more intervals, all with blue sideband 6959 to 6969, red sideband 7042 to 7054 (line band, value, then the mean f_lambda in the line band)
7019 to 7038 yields 0.3 AA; 39.9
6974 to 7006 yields -1.3 AA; 40.4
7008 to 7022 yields 0.4 AA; 38.9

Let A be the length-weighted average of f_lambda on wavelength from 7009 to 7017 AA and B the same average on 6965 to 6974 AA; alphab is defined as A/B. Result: 0.95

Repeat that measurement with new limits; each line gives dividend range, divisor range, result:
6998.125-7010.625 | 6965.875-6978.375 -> 0.95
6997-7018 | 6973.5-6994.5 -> 0.96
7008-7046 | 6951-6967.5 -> 1.04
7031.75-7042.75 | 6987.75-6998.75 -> 1.01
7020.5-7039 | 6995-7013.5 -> 1.03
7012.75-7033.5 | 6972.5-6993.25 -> 0.96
